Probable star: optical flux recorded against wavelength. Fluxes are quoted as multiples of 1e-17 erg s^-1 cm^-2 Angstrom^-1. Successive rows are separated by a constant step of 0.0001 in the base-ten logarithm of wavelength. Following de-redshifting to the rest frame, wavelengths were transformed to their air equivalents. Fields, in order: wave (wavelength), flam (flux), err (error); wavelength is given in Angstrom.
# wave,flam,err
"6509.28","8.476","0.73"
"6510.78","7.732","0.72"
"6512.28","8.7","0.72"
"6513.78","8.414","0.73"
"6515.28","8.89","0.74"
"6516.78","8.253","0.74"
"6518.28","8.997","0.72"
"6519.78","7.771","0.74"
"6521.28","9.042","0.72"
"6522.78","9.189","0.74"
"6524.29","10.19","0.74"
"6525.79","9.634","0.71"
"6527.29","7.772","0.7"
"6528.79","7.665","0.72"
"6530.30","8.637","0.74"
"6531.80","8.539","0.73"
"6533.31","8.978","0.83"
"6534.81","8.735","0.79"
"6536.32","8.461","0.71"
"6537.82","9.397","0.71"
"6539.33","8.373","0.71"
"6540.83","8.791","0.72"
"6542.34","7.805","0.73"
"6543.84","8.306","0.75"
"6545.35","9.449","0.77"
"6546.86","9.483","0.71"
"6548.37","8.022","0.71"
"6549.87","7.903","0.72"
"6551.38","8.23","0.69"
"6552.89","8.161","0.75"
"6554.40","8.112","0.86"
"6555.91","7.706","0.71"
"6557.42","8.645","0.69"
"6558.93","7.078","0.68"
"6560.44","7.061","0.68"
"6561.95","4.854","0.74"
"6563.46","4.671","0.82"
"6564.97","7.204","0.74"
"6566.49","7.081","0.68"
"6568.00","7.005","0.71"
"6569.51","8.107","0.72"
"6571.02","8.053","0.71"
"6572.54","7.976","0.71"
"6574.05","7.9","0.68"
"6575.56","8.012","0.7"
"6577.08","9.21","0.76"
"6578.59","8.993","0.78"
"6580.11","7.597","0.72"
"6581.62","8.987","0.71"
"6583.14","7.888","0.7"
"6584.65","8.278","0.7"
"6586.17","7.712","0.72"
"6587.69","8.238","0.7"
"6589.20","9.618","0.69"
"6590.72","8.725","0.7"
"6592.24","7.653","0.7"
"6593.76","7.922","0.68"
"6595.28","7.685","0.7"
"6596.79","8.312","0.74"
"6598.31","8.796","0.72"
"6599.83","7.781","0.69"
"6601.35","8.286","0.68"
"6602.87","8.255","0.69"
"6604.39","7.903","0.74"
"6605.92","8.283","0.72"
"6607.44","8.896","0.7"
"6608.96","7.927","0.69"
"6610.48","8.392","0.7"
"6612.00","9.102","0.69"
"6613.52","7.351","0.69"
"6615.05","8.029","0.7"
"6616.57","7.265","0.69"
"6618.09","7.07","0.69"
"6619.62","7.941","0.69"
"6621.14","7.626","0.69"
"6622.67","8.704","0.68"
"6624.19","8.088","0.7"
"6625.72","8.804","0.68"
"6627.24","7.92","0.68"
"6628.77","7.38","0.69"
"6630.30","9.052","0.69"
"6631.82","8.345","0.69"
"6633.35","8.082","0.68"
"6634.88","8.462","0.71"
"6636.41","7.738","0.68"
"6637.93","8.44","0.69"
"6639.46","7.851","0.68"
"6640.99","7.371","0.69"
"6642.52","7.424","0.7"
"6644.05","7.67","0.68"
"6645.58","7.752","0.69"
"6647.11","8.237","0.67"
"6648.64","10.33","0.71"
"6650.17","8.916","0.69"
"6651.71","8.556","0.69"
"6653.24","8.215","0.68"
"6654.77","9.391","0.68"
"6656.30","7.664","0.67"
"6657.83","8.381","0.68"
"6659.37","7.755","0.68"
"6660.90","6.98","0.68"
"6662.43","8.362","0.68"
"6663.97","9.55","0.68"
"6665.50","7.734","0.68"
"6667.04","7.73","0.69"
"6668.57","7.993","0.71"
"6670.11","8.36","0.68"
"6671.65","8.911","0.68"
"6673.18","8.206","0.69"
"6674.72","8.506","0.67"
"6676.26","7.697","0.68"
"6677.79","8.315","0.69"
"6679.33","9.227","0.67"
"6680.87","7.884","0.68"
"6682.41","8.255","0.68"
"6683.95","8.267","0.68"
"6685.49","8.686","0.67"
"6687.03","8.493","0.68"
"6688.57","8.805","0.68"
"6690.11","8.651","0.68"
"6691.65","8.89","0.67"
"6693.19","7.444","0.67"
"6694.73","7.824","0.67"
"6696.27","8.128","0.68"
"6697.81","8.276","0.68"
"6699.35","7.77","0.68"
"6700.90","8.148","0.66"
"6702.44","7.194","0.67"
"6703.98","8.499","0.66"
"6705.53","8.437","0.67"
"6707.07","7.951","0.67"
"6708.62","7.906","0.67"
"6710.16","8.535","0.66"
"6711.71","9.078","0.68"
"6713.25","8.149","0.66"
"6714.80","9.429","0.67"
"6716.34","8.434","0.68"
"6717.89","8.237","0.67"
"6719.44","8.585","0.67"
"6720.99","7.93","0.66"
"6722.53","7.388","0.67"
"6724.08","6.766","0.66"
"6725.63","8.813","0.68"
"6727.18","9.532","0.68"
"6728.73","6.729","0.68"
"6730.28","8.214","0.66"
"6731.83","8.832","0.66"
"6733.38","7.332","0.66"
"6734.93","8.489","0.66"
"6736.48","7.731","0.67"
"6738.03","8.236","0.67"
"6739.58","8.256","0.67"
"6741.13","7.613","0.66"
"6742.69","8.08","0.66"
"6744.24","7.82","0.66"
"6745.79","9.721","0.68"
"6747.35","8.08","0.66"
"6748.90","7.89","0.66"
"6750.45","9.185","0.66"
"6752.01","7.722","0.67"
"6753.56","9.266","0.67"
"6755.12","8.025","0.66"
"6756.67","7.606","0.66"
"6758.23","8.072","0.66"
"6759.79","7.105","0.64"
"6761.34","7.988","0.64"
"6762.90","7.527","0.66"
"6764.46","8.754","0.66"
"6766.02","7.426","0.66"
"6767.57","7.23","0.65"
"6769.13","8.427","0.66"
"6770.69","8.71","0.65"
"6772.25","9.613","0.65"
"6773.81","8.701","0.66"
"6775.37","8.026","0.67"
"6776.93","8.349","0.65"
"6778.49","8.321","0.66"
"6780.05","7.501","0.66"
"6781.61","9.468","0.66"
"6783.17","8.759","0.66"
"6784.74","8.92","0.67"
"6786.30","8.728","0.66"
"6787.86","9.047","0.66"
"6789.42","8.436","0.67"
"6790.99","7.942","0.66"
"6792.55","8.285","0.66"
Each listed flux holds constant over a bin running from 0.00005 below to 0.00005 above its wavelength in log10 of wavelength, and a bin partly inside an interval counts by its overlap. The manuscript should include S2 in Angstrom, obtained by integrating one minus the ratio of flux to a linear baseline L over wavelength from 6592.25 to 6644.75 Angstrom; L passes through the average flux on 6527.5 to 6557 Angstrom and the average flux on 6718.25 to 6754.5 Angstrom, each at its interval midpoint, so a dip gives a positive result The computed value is 1.8 Angstrom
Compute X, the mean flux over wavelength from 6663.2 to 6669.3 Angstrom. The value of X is 8.26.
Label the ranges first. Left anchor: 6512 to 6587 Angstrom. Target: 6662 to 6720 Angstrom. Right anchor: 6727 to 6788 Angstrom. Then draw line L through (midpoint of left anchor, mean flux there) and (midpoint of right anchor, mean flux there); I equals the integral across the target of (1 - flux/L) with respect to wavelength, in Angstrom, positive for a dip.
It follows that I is -0.7 Angstrom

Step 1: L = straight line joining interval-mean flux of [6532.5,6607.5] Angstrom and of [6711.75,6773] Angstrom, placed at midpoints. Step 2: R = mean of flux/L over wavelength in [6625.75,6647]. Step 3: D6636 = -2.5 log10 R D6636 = 0.02 mag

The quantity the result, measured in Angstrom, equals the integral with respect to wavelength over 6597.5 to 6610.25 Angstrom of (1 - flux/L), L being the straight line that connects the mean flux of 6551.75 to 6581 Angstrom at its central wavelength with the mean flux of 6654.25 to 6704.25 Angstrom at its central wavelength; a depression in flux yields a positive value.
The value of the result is -0.8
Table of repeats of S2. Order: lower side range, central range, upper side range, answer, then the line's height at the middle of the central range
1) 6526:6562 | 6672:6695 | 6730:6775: -0.4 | 8.22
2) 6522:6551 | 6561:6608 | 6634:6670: 3.1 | 8.49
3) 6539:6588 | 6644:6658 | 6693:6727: -0.9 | 8.06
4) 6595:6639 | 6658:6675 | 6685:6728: 0.1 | 8.22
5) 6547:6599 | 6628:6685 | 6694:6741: -1.5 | 8.04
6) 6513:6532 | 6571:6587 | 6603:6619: 0.0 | 8.27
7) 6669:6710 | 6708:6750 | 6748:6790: 0.4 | 8.29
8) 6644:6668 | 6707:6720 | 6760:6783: -0.3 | 8.31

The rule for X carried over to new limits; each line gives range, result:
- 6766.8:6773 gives 8.49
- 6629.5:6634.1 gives 8.49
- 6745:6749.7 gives 8.57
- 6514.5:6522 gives 8.59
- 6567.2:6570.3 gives 7.57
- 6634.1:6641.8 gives 7.97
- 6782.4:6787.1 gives 8.8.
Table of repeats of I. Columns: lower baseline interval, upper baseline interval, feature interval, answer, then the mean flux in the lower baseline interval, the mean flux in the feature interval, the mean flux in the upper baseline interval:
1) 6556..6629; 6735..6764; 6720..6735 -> 0.2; 7.93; 7.99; 8.12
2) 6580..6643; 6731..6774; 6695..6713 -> 0.0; 8.13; 8.17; 8.19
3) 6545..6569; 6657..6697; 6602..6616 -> -0.7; 7.51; 8.22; 8.27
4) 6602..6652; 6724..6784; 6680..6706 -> -0.1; 8.15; 8.21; 8.22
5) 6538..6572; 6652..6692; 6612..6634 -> 0.2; 7.76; 8.01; 8.34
